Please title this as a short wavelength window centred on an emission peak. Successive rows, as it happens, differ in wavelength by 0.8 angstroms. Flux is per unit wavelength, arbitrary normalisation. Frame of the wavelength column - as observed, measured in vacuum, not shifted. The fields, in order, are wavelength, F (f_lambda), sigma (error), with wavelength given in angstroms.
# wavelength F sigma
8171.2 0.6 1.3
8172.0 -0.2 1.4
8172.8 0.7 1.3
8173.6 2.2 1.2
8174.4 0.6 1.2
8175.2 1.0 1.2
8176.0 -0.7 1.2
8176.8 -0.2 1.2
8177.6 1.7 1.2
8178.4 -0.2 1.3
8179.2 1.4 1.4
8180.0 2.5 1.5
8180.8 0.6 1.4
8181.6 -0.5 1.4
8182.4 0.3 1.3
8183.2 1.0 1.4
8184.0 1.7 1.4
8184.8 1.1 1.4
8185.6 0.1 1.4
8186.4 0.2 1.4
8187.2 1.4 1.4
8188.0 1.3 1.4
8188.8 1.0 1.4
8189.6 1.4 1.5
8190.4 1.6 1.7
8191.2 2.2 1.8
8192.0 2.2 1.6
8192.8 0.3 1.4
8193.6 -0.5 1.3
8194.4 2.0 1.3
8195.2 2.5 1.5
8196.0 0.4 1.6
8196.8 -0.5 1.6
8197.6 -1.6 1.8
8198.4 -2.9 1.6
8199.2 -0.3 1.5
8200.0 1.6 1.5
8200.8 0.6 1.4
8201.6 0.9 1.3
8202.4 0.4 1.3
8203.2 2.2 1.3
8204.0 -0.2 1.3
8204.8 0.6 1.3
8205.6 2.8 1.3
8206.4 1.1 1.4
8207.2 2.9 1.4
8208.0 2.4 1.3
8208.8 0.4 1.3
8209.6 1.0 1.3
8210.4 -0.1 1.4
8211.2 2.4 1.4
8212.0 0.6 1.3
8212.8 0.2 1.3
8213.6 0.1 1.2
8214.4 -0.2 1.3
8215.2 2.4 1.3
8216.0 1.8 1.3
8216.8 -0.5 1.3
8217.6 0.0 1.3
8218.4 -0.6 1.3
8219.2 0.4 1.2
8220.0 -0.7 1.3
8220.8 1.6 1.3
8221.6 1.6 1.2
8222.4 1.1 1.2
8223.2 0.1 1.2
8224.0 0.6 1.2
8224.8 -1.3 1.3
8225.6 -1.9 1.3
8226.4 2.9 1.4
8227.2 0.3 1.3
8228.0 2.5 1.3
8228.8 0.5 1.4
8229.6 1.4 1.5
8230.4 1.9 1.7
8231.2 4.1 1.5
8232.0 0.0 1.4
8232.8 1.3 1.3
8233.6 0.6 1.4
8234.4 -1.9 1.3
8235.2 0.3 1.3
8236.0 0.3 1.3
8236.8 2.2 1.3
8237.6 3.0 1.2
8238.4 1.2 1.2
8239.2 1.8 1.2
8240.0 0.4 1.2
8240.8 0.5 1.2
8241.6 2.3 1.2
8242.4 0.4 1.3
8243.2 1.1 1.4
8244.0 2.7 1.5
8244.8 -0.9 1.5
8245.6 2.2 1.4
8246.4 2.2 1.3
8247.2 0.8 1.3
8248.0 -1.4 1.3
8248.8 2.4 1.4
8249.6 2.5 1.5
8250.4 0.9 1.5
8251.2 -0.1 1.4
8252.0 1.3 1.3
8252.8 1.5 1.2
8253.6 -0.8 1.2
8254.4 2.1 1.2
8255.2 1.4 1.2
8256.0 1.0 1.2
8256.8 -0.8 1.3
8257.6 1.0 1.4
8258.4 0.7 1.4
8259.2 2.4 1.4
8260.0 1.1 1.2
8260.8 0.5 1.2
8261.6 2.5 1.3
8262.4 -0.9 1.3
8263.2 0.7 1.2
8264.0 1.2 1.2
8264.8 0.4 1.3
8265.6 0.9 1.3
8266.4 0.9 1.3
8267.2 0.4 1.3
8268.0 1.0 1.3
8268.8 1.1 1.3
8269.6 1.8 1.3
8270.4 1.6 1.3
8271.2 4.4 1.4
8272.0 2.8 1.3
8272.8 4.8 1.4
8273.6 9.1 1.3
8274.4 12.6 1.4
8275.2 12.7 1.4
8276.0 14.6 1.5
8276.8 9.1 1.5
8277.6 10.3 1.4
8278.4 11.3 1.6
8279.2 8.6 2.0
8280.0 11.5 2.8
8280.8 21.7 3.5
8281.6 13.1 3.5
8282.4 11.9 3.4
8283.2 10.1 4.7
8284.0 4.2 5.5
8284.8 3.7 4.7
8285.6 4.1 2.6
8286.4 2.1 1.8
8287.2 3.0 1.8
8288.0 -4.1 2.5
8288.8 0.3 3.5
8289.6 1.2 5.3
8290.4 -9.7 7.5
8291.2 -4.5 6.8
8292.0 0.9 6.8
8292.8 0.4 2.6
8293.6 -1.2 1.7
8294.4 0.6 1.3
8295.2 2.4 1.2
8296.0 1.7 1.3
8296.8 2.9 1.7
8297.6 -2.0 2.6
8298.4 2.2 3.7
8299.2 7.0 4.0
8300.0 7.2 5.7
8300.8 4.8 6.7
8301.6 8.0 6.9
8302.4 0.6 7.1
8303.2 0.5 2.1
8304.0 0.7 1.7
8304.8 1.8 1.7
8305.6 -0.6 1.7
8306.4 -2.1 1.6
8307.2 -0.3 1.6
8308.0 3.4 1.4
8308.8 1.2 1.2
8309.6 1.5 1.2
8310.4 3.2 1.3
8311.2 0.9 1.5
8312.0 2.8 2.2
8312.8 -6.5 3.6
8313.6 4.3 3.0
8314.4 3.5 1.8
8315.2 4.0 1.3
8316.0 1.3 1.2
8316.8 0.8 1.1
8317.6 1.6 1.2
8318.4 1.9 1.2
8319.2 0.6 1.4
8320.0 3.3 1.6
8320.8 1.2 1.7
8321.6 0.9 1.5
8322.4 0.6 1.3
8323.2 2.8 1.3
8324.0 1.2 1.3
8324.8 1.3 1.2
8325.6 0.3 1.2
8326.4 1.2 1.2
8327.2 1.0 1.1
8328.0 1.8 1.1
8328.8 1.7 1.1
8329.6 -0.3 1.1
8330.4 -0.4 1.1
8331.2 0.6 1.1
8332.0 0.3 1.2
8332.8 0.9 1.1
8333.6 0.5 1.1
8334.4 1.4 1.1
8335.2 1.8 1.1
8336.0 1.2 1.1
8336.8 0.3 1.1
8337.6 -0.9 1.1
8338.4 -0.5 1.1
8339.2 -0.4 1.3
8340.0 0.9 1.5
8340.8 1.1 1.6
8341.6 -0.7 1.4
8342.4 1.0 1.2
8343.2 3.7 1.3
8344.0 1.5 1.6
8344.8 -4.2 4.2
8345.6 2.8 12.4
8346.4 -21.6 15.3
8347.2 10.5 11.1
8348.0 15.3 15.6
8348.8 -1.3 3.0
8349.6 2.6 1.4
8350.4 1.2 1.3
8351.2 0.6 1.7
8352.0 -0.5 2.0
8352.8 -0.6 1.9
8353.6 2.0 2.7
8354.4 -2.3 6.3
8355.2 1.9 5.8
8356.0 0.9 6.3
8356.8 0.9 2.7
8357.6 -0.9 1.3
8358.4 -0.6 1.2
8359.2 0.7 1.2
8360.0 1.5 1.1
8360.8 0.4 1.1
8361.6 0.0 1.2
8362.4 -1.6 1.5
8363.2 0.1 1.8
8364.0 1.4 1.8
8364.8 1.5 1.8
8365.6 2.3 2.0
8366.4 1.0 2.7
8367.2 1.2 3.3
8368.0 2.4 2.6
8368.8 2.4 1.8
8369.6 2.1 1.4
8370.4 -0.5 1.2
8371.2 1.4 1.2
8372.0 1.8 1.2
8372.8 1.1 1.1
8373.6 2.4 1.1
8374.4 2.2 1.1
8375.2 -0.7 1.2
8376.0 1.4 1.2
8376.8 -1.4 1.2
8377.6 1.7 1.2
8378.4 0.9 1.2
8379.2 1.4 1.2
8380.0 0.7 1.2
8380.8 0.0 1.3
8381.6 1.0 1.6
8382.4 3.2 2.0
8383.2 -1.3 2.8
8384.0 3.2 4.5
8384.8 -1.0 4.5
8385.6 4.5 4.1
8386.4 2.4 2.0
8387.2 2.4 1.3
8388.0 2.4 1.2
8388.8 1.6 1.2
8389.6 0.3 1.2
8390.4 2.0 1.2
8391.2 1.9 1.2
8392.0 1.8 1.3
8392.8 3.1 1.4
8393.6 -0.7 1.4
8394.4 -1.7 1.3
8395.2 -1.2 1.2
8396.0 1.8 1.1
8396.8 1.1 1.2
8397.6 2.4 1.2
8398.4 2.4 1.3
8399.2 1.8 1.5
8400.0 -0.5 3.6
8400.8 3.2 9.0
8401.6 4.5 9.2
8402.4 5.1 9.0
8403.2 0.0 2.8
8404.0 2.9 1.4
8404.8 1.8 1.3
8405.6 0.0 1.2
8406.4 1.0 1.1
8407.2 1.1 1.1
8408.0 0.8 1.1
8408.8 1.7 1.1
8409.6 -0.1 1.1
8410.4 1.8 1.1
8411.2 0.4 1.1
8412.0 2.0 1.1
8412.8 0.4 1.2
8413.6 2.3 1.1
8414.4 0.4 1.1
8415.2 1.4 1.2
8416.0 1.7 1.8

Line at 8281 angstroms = [O II] 3727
